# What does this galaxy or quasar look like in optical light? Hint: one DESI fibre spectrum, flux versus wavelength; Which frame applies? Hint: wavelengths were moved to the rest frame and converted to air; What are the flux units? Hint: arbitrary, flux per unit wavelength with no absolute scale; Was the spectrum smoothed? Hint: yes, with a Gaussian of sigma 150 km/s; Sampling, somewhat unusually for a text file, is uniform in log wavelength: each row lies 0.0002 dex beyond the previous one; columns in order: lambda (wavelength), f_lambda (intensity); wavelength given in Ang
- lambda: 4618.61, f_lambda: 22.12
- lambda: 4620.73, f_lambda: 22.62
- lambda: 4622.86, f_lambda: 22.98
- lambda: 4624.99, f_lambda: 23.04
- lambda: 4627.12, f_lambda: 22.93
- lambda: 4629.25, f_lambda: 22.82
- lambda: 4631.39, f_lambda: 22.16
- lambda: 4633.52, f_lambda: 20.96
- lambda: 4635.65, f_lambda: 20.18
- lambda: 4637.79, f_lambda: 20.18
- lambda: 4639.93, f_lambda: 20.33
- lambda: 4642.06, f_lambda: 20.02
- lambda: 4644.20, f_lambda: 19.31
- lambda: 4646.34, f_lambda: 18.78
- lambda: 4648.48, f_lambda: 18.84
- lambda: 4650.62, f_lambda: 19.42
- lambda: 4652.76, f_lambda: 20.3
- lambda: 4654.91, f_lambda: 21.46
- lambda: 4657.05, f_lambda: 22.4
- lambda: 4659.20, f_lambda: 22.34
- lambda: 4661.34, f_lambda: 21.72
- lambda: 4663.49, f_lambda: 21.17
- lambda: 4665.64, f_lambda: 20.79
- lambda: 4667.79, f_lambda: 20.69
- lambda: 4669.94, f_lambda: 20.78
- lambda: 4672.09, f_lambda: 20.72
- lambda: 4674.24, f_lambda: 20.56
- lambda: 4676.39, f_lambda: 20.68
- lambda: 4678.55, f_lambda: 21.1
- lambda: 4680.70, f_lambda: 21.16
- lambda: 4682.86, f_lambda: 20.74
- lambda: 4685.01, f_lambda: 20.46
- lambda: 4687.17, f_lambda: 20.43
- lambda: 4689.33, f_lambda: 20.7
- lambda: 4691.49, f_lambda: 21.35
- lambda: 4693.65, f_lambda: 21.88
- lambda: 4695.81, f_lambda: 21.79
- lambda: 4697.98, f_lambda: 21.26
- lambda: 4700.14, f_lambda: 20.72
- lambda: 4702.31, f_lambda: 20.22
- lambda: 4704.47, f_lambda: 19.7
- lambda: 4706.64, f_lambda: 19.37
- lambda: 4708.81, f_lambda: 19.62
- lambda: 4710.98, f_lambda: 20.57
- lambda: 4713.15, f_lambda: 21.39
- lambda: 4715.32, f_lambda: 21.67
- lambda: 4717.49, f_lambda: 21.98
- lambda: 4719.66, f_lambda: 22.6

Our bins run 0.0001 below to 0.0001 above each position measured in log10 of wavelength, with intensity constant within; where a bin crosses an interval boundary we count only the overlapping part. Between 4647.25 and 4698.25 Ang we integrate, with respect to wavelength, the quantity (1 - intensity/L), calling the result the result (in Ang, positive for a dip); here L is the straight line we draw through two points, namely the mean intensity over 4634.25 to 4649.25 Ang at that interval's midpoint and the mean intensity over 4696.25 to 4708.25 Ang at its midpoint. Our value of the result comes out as -2.36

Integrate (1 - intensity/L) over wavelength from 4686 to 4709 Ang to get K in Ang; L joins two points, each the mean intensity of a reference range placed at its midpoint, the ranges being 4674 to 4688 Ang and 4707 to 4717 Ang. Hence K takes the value 0.1 Ang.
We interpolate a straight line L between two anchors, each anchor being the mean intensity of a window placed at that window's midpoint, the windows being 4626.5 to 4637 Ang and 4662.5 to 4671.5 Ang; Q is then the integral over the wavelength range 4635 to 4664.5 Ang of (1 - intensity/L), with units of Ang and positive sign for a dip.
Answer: 1.10 Ang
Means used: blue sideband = 21.7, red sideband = 20.8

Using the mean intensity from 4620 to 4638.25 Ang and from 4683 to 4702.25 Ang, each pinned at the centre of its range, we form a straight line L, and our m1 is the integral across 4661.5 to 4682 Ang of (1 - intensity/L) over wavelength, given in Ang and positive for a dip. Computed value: 0.4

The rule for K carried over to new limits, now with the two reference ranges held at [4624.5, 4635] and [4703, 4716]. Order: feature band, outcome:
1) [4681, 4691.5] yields 0.1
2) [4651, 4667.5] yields 0.2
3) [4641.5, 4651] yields 1.1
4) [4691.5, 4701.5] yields -0.3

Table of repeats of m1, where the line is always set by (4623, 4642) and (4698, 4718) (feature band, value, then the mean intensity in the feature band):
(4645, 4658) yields 0.7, 20.2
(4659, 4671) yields 0.0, 21.2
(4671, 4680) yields 0.1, 20.8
